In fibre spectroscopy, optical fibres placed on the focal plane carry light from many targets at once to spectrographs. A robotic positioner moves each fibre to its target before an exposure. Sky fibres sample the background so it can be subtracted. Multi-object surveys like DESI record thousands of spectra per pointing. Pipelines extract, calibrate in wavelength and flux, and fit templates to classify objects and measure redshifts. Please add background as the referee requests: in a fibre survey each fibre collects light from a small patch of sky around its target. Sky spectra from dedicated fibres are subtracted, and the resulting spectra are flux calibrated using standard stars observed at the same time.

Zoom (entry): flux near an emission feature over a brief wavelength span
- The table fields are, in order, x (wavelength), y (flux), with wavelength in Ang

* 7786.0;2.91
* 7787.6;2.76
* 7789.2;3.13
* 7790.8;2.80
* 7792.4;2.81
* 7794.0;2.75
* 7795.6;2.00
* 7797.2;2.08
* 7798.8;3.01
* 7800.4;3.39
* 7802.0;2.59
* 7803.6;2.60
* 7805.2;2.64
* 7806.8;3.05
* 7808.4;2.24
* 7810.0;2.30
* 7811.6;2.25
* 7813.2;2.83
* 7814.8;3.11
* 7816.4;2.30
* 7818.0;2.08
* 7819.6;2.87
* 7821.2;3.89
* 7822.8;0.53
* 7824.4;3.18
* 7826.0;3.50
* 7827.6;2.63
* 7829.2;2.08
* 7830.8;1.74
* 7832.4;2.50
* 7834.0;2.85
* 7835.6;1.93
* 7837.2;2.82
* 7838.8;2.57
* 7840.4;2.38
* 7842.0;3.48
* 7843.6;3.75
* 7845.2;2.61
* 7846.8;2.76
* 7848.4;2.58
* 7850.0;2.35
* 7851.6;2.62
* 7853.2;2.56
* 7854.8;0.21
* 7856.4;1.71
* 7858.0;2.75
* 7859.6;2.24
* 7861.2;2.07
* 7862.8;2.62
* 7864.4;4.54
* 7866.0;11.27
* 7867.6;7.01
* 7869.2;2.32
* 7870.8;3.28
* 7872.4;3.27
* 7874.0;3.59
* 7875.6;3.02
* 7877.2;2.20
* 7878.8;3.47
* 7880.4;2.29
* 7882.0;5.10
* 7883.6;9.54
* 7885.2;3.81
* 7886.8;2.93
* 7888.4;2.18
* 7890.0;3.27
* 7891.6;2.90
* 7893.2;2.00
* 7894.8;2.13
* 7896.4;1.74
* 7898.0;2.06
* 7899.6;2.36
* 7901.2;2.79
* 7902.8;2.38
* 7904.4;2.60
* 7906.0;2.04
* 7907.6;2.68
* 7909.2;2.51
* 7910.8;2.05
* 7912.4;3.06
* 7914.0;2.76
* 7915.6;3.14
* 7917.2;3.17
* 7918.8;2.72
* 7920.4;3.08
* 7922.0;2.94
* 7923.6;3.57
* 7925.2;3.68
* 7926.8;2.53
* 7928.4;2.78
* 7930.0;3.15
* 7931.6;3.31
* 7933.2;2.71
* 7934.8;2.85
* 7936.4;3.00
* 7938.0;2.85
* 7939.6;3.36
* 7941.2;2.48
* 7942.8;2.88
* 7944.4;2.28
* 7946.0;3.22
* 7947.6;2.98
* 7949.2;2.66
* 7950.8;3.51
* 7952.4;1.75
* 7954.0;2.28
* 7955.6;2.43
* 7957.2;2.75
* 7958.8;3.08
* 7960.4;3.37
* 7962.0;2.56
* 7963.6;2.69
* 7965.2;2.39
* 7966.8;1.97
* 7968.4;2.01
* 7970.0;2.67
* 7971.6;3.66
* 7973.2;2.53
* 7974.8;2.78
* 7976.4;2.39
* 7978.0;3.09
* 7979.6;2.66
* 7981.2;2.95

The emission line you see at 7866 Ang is [S II]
